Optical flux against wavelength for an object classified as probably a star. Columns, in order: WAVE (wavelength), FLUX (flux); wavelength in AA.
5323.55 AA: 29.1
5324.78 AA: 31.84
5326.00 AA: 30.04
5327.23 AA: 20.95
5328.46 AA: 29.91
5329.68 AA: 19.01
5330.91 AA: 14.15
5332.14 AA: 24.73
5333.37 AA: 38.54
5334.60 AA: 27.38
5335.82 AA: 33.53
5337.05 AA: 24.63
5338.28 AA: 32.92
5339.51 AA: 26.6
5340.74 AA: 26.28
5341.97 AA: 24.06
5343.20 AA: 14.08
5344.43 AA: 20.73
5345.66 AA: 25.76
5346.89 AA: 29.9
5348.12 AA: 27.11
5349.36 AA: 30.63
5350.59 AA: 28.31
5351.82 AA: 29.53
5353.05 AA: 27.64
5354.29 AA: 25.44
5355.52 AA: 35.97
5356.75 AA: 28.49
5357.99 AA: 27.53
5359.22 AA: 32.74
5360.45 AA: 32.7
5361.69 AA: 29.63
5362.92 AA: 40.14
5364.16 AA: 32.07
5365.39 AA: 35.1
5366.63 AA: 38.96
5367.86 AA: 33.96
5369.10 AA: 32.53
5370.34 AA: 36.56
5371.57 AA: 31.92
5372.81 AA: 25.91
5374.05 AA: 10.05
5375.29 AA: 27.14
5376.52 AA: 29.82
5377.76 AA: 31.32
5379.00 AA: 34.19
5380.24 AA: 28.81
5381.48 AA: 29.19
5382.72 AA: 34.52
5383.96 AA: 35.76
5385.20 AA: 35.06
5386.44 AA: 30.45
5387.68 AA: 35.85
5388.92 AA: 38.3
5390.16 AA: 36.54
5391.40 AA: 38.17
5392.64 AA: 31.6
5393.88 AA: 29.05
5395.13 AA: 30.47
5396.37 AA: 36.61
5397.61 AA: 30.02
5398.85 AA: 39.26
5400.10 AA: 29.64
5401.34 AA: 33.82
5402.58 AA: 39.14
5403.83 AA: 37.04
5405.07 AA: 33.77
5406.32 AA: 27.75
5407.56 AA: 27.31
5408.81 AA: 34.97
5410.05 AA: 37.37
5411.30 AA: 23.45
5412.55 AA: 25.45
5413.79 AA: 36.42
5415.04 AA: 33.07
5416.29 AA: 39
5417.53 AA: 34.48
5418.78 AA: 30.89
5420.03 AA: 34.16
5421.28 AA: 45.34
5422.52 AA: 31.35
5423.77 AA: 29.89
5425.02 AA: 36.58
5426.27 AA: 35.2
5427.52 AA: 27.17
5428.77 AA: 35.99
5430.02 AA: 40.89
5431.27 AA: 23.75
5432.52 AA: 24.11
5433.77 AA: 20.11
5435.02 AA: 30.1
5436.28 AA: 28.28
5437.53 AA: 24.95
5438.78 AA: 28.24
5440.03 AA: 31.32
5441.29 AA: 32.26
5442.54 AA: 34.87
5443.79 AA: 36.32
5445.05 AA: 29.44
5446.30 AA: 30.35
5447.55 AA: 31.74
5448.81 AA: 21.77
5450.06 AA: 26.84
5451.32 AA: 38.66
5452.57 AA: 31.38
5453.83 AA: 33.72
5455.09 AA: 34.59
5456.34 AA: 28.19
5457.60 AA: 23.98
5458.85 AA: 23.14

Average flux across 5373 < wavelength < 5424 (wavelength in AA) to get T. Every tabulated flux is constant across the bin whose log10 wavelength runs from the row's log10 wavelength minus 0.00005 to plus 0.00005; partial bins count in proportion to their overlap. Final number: 32.6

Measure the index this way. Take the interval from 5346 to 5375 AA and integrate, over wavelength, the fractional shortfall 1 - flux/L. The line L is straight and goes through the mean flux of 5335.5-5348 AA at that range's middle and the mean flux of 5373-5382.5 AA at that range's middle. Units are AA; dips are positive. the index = -4.2 AA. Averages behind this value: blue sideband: 25.7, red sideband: 27.5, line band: 30.5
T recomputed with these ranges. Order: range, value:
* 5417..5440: 31.2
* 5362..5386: 31.7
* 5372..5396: 31.2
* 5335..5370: 29.6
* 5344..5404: 31.7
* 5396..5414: 32.7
